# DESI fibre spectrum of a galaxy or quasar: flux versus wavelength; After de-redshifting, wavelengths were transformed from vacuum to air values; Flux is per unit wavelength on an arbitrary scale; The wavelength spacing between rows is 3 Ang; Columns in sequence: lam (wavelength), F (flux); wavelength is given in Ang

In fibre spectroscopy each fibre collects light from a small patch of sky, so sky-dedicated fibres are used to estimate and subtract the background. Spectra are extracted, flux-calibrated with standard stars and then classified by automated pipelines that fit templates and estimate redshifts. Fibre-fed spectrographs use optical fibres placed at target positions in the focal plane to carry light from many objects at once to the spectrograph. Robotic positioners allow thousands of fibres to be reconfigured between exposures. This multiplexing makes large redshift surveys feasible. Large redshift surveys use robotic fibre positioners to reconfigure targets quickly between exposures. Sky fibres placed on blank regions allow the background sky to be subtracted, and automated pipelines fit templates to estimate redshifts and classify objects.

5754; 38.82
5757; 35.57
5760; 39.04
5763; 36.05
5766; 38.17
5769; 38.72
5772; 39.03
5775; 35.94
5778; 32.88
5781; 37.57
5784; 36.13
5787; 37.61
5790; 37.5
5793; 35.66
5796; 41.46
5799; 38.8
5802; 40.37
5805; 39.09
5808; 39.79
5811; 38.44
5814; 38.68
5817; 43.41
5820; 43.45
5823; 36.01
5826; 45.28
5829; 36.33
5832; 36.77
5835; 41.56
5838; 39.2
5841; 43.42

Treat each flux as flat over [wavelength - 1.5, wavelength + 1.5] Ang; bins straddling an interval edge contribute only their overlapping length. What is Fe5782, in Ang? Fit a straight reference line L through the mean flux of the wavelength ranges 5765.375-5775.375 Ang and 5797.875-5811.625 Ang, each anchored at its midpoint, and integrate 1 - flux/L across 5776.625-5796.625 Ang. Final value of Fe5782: 1.0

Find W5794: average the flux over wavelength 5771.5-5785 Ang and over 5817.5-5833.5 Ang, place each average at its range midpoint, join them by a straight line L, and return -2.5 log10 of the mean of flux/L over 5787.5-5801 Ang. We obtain -0.03 mag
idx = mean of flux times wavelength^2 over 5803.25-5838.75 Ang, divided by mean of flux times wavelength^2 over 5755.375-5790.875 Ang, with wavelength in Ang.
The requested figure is 1.09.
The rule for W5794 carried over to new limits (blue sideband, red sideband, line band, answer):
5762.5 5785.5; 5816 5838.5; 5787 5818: -0.014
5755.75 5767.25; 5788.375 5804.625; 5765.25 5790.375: 0.027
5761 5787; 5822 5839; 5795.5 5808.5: -0.048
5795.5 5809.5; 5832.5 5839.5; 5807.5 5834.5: -0.001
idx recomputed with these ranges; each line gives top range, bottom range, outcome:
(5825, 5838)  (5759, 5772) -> 1.07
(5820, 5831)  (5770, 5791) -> 1.10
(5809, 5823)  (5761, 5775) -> 1.09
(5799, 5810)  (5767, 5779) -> 1.08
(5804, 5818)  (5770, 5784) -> 1.11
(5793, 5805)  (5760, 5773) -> 1.05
